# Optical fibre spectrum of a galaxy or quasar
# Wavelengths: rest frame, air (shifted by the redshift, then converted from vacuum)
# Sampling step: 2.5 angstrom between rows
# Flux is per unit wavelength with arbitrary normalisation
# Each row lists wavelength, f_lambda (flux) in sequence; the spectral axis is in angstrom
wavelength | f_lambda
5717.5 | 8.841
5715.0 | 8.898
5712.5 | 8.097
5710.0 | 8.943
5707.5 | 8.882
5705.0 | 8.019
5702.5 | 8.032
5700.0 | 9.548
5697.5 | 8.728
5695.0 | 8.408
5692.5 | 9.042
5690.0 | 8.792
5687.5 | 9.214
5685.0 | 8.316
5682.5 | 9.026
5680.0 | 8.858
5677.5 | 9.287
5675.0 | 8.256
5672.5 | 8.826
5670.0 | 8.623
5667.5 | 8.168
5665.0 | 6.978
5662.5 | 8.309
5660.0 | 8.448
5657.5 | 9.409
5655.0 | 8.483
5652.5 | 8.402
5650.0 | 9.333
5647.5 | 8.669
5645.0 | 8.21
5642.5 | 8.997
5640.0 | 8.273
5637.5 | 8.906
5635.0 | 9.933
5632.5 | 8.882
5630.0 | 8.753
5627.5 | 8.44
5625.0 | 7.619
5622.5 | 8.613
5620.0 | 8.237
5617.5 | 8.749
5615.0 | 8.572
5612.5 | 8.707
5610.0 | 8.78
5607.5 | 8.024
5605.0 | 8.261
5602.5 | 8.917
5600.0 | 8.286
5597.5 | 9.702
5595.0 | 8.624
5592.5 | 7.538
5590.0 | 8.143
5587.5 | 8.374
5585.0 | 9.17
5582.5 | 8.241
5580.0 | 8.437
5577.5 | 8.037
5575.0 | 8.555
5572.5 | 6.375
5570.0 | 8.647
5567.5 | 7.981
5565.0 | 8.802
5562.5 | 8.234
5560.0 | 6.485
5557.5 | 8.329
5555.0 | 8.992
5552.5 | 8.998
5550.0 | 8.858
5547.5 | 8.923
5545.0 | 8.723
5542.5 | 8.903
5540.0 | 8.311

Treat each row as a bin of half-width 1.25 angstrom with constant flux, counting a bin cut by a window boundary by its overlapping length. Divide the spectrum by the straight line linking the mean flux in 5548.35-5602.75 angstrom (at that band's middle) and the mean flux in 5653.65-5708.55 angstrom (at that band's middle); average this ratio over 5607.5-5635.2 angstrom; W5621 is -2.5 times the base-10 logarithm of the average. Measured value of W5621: -0.015 mag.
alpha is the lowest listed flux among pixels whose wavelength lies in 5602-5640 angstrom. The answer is 7.619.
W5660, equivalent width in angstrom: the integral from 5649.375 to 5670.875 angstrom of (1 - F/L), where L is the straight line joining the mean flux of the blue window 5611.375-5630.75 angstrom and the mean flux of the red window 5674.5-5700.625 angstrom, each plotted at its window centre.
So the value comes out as 0.6 angstrom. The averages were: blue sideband 8.45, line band 8.43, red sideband 8.86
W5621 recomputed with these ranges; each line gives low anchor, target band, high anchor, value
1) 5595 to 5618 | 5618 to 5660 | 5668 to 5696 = 0.00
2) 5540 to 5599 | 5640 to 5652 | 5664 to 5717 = -0.02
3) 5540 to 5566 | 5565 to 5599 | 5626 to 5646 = 0.04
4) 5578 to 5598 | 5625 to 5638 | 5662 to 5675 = -0.07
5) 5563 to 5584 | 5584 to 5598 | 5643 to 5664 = -0.03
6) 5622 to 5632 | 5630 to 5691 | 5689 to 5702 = -0.01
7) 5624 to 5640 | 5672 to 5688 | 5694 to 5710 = -0.02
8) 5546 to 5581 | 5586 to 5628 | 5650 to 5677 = -0.01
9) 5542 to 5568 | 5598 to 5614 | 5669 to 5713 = 0.00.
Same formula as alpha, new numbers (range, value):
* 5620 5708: 6.978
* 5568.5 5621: 6.375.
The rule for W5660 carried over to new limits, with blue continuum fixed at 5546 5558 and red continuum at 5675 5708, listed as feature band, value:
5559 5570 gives 1.05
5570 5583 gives 1.26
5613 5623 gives 0.29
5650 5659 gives -0.05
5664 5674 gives 0.68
